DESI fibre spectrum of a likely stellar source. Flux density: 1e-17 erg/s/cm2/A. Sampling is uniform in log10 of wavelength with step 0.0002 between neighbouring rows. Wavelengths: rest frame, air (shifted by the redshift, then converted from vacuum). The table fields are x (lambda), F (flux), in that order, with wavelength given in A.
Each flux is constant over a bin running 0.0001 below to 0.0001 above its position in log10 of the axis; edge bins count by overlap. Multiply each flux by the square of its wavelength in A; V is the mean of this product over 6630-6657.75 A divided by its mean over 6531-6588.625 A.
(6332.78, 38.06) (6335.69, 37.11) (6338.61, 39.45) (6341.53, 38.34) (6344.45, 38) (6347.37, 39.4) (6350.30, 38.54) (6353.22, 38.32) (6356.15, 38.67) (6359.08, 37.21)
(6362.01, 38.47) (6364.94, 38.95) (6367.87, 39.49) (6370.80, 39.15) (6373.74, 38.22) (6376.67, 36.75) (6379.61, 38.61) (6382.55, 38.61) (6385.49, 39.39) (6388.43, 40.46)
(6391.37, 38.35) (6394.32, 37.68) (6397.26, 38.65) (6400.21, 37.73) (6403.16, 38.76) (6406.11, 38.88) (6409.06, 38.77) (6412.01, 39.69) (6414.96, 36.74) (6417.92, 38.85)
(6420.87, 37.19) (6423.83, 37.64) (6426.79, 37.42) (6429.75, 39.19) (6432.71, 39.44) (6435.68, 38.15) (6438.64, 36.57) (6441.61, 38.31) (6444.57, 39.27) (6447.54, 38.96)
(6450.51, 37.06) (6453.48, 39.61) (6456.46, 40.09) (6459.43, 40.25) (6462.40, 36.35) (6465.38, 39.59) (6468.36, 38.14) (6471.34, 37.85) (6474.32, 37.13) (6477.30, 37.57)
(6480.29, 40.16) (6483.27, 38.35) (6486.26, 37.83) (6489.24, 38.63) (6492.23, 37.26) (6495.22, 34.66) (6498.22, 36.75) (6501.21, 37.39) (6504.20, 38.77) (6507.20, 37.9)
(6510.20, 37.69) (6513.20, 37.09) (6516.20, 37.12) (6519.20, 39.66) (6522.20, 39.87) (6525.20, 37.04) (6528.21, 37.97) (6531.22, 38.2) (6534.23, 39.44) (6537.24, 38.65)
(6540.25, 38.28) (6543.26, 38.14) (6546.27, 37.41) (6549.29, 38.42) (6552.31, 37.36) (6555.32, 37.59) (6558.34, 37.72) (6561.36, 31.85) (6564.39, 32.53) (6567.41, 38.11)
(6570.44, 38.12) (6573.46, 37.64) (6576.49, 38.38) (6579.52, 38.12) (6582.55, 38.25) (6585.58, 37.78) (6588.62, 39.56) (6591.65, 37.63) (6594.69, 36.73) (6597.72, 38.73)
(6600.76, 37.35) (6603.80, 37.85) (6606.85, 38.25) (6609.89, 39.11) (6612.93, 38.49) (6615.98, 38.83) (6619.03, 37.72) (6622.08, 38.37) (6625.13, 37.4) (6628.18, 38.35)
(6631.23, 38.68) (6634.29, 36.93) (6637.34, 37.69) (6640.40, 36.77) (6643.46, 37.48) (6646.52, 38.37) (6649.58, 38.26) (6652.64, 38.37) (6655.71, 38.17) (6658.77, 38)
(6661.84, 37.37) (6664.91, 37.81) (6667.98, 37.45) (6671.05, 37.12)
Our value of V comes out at 1.04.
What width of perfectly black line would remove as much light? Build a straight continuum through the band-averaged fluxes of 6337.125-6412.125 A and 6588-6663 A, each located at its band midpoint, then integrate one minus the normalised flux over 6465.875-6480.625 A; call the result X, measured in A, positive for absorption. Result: 0.1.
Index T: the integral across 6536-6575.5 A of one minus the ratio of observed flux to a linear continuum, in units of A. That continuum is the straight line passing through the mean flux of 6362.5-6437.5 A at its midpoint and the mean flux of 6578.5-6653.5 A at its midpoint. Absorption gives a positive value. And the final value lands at 1.1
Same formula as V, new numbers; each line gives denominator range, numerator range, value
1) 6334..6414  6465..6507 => 1.02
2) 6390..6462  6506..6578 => 1.01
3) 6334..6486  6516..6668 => 1.04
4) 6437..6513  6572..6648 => 1.04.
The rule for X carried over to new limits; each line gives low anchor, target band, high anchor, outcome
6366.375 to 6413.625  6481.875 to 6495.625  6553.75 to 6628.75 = 0.22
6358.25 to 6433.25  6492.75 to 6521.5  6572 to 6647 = 0.54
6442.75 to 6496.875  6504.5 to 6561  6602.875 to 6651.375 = 0.29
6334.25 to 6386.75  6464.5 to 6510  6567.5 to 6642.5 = 0.48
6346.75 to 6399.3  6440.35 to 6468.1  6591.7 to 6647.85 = -0.32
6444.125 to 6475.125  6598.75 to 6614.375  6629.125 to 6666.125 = -0.09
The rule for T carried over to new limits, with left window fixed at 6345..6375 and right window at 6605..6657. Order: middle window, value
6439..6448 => 0.0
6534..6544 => -0.1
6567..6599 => 0.1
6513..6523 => -0.1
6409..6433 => 0.2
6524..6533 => 0.1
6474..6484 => 0.0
